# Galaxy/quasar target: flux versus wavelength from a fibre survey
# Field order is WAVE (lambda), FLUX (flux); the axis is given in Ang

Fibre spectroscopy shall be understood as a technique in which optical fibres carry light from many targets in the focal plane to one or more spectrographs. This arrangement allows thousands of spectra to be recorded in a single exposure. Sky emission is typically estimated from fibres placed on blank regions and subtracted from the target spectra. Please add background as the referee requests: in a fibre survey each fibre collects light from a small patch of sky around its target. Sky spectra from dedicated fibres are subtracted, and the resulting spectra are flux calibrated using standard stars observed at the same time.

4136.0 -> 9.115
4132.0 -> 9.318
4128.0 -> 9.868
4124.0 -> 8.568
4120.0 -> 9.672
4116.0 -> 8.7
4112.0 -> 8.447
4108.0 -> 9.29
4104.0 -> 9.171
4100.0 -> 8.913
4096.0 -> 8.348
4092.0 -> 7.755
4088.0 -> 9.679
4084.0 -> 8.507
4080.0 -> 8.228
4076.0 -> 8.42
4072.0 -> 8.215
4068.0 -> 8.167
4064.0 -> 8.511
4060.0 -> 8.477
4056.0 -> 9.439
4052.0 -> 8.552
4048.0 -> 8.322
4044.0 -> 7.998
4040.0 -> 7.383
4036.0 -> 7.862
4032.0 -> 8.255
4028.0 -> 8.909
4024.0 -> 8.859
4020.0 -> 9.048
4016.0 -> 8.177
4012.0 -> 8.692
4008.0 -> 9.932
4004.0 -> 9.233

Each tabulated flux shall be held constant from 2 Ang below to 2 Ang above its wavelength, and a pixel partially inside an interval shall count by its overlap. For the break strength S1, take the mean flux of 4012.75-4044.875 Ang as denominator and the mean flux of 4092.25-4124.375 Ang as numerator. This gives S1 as 1.06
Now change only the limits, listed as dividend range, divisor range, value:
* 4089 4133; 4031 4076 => 1.08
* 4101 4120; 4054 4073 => 1.05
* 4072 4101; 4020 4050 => 1.03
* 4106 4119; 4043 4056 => 1.05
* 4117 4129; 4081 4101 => 1.08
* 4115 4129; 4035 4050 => 1.16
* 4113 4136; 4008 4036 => 1.06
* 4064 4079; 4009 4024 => 0.95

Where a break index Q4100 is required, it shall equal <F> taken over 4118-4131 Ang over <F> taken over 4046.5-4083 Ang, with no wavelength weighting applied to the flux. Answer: 1.1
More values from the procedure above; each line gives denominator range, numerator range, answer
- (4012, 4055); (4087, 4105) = 1.04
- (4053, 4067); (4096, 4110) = 1.03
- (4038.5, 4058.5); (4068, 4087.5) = 1.01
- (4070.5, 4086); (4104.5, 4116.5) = 1.06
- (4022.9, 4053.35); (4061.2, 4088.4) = 1.03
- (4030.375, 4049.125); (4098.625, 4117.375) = 1.12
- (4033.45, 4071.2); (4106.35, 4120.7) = 1.08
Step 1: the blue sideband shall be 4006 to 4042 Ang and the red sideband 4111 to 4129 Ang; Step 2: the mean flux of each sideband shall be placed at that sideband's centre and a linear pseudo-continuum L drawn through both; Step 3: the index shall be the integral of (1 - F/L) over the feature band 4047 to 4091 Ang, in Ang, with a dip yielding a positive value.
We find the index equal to 1.0 Ang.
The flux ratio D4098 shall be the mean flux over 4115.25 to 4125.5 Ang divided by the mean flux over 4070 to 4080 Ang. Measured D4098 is 1.09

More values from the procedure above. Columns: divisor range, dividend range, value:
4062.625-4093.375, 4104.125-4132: 1.08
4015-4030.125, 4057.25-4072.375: 0.96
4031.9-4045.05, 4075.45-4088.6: 1.11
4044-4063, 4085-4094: 1.01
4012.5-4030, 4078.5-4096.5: 0.97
